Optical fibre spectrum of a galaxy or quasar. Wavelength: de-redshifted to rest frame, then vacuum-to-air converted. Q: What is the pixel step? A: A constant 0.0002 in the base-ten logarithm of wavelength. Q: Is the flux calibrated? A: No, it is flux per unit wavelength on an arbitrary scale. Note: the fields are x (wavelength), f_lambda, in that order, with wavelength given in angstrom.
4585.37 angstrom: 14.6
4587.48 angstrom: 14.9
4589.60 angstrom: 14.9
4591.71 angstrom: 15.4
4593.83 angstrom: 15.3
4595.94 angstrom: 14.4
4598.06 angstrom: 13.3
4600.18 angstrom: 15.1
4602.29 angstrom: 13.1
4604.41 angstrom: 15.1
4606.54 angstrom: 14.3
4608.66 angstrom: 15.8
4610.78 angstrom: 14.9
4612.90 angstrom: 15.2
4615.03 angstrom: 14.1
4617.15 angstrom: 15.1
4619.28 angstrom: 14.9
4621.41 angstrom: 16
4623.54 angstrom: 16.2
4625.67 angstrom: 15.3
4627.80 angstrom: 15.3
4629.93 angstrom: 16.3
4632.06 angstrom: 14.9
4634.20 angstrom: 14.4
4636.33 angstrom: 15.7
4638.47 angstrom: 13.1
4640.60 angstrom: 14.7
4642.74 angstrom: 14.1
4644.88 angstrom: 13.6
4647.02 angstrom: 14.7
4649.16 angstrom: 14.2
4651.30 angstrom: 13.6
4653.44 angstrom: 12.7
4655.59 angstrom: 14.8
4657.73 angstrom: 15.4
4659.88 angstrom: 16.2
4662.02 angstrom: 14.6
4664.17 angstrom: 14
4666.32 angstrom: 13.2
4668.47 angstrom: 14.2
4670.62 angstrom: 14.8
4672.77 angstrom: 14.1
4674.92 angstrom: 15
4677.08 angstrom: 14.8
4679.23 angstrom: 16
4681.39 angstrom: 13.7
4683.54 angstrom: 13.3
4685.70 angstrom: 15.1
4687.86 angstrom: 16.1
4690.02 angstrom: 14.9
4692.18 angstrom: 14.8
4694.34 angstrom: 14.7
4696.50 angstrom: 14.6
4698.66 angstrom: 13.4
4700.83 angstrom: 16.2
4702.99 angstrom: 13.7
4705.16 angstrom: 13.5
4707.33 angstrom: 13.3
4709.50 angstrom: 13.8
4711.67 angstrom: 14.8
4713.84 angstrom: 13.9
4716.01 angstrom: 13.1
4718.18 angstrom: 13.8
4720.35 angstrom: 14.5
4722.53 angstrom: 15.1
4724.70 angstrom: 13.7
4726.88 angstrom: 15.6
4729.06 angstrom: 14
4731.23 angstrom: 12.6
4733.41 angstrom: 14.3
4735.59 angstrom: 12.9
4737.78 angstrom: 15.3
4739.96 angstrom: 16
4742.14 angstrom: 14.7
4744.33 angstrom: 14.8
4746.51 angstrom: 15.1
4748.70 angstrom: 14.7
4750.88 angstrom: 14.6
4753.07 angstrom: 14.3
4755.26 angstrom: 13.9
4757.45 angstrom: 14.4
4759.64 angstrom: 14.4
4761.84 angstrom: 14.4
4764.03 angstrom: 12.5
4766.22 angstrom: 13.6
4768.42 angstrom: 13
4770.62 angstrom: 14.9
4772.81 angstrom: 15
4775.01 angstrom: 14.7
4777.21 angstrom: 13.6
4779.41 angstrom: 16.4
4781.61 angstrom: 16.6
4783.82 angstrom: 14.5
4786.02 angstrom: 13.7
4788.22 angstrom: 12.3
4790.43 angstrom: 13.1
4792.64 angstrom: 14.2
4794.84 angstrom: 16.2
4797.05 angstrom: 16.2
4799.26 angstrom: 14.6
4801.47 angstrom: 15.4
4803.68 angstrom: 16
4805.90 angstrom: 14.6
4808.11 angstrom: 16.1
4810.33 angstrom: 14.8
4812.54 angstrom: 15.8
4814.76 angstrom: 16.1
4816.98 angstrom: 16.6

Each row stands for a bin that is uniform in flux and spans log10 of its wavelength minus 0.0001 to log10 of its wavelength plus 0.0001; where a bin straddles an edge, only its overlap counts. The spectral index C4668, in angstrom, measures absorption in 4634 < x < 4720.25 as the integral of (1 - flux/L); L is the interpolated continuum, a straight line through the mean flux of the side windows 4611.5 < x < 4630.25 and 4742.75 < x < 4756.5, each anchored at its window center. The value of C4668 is 3.6 angstrom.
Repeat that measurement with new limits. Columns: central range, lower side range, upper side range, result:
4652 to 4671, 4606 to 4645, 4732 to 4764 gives 0.5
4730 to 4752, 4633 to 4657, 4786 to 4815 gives 0.2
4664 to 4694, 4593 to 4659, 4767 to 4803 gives 0.2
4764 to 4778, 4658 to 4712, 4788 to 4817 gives 0.9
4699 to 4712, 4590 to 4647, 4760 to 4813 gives 0.5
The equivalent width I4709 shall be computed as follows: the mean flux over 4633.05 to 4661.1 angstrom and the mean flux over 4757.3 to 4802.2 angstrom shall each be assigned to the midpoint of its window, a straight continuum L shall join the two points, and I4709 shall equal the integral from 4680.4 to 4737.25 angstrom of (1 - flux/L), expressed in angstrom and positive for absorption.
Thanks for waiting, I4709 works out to 0.8 angstrom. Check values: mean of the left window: 14.4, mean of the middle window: 14.2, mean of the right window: 14.5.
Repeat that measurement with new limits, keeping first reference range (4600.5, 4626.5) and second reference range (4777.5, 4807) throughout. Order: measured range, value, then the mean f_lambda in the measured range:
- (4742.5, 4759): 0.4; 14.5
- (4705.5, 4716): 0.8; 13.8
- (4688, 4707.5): 0.6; 14.5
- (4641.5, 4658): 1.0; 14.1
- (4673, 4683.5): 0.2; 14.7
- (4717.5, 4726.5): 0.3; 14.4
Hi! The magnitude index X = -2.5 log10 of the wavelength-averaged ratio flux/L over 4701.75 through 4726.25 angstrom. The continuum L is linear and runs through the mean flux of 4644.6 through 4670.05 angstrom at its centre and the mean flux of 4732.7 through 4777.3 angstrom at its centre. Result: 0.03 mag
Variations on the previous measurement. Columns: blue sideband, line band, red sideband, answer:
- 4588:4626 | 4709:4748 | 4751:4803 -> 0.02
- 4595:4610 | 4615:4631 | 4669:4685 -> -0.07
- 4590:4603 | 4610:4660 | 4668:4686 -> -0.02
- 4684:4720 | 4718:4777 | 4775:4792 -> 0.00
